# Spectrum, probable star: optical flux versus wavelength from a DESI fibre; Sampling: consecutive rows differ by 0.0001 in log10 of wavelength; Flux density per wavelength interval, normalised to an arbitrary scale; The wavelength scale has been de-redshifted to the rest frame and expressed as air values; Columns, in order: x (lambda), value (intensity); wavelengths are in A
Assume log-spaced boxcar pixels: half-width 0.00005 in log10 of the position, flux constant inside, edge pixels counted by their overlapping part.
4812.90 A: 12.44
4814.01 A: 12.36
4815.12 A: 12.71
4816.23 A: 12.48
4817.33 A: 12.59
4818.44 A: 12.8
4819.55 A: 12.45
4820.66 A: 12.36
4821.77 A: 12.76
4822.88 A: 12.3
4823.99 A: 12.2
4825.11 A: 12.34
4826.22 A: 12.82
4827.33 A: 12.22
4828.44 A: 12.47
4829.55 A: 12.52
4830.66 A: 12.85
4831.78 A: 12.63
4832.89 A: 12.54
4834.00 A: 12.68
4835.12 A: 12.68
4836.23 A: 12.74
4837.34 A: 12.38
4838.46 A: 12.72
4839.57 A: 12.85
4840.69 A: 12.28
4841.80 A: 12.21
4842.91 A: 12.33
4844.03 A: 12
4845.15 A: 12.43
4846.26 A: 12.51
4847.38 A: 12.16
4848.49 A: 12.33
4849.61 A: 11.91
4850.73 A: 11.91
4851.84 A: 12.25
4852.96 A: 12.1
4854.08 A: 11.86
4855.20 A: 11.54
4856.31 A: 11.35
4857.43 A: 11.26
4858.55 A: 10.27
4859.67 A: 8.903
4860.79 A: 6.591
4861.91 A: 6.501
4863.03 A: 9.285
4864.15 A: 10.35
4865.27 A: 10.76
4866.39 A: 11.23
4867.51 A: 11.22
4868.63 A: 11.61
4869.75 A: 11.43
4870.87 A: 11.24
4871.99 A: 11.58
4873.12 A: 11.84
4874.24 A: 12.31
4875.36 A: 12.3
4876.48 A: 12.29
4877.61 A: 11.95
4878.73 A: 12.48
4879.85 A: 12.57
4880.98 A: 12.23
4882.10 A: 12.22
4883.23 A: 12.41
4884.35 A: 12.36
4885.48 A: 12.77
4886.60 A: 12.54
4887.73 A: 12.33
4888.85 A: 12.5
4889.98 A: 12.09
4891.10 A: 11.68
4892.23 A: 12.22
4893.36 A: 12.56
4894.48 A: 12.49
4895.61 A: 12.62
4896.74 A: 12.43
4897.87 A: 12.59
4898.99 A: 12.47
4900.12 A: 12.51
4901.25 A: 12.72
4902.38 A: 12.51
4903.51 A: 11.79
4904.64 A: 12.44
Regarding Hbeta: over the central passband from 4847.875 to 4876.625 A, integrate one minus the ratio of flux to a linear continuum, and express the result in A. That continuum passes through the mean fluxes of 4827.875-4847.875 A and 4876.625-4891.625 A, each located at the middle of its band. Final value 3.3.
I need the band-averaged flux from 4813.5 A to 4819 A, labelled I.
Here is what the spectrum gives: 12.6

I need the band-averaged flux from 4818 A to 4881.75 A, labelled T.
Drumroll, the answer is 11.8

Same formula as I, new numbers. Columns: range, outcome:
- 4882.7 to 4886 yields 12.5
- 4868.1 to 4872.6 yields 11.5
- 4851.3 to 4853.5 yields 12.2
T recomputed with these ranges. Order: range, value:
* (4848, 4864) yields 10.6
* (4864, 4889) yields 12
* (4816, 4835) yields 12.5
